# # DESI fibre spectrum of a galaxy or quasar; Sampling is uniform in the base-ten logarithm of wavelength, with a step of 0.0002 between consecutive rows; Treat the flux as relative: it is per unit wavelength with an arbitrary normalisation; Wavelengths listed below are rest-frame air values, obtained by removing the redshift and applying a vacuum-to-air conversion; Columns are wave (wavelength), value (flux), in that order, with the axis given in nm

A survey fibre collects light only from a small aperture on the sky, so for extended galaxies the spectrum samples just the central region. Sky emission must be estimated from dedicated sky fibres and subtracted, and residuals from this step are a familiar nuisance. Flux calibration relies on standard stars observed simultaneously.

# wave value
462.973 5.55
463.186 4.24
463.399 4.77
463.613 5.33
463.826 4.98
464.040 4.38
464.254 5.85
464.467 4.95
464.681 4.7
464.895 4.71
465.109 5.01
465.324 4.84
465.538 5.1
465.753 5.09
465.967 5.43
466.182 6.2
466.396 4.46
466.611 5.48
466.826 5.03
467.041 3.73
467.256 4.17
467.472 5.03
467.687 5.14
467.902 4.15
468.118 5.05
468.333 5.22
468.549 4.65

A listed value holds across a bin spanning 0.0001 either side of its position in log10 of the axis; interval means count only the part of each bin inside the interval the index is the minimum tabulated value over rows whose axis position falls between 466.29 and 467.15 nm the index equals 3.73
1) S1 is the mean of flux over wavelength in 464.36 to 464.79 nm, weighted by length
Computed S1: 4.84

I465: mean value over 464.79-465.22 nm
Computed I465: 4.85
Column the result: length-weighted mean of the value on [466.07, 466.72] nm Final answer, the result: 5.38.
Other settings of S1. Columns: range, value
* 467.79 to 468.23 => 4.62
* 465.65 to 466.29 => 5.58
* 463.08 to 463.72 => 4.78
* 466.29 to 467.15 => 4.67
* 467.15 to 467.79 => 4.78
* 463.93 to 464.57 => 5.06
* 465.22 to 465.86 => 5.01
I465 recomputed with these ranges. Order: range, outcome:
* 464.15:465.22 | 5.04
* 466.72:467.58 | 4.49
